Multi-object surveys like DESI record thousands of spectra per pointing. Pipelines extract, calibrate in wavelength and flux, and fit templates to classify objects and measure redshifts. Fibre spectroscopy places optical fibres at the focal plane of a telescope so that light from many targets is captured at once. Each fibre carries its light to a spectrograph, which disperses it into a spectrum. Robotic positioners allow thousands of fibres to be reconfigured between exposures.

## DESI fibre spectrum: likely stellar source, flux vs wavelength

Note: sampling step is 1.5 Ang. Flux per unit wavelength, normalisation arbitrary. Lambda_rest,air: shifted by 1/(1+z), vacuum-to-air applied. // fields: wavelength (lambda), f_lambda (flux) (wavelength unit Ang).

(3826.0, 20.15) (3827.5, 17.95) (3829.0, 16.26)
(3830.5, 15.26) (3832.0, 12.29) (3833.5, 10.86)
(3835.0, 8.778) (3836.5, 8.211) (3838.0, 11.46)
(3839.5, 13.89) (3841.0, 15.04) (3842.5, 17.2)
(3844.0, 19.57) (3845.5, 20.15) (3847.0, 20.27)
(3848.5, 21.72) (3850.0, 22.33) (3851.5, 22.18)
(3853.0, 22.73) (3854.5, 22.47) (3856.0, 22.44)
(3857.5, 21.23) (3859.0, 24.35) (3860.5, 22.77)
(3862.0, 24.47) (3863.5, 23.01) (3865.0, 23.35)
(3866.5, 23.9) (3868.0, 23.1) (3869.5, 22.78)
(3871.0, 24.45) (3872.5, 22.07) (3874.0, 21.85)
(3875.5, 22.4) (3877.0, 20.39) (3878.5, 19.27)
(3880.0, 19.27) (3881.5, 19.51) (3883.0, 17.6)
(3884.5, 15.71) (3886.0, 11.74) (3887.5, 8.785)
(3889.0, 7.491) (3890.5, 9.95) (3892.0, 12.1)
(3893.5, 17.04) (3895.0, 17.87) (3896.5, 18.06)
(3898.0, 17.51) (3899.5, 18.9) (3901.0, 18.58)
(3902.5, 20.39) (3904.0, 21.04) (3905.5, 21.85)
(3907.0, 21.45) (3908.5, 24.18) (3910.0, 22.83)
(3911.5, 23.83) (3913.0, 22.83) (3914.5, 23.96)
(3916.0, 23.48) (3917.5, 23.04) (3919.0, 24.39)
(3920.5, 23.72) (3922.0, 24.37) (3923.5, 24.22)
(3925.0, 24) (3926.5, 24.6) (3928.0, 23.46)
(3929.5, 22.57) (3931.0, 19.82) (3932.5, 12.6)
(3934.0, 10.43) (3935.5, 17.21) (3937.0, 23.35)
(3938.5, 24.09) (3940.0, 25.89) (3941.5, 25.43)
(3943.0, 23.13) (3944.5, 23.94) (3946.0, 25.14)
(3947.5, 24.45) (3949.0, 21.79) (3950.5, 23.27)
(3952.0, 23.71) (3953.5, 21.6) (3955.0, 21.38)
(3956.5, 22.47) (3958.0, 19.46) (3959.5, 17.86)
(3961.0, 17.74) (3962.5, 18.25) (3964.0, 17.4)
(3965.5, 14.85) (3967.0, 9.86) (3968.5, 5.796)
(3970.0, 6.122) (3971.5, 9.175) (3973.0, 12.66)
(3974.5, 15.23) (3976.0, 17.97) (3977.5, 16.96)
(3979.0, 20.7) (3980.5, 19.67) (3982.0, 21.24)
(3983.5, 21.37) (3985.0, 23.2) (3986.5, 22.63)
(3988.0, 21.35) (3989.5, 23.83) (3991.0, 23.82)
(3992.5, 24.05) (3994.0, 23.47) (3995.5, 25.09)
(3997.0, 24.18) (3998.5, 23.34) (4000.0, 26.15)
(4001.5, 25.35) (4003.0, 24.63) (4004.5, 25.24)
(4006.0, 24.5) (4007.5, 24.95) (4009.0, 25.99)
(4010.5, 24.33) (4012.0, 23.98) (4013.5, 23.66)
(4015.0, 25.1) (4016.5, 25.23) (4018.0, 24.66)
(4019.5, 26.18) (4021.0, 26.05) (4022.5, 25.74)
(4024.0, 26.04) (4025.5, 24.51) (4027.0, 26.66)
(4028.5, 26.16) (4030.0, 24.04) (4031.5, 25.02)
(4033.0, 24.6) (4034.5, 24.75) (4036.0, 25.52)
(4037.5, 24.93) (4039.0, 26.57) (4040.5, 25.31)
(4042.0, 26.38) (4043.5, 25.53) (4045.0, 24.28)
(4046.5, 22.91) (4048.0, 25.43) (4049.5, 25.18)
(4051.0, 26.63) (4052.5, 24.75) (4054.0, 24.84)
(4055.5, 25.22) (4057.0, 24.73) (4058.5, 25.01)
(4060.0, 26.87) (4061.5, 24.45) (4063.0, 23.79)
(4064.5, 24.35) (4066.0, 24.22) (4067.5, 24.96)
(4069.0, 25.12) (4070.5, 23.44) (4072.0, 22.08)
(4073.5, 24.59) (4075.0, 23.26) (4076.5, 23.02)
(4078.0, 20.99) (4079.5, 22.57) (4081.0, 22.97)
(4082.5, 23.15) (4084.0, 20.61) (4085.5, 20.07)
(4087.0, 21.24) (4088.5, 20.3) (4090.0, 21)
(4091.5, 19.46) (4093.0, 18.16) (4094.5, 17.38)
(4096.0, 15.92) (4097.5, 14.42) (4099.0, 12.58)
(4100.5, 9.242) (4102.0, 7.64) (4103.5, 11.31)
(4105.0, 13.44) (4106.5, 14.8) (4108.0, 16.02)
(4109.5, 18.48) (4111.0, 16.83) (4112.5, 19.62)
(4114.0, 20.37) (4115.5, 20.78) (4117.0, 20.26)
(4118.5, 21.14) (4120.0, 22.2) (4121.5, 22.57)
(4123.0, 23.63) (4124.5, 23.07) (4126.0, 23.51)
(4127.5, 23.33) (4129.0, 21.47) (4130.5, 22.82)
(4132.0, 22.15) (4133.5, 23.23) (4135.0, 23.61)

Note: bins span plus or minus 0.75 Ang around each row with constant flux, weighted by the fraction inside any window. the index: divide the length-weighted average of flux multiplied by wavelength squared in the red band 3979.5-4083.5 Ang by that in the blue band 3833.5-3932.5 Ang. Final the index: 1.3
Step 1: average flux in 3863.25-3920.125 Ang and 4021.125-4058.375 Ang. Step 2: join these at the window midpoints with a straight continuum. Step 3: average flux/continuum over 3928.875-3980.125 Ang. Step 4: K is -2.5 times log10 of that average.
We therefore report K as 0.18 mag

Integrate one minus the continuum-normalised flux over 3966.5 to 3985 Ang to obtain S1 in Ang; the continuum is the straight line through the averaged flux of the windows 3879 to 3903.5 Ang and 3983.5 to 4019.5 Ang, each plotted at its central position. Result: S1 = 6.01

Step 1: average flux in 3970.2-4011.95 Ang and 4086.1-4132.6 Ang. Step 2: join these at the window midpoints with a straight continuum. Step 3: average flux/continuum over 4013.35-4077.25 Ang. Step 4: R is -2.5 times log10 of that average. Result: -0.23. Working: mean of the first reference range 21.7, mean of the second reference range 18.5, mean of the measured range 24.9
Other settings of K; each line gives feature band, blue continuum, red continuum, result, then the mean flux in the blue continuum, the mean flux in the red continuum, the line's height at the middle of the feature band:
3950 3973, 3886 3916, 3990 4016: 0.31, 18.3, 24.6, 22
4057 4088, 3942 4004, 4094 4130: -0.25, 20.1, 18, 18.6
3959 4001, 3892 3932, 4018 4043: 0.26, 21.6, 25.5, 23.8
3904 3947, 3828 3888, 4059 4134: -0.16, 18.9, 20.4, 19.3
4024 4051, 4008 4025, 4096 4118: -0.11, 25.2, 15.5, 22.9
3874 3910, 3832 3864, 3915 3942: 0.16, 18.6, 22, 20.5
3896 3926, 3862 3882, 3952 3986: -0.11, 22.1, 17.1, 20.1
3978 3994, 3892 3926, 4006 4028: 0.09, 21.5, 25.2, 24.1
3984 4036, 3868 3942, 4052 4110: -0.21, 20.1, 20.4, 20.3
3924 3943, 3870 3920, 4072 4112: -0.12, 19.2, 18.1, 19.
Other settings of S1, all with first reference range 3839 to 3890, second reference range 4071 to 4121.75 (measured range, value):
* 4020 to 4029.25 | -3.25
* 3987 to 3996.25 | -2.05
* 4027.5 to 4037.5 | -3.12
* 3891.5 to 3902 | 1.30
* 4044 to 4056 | -3.73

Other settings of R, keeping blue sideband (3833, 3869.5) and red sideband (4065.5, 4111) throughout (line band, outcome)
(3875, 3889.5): 0.19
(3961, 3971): 0.48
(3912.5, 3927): -0.23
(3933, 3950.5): -0.15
